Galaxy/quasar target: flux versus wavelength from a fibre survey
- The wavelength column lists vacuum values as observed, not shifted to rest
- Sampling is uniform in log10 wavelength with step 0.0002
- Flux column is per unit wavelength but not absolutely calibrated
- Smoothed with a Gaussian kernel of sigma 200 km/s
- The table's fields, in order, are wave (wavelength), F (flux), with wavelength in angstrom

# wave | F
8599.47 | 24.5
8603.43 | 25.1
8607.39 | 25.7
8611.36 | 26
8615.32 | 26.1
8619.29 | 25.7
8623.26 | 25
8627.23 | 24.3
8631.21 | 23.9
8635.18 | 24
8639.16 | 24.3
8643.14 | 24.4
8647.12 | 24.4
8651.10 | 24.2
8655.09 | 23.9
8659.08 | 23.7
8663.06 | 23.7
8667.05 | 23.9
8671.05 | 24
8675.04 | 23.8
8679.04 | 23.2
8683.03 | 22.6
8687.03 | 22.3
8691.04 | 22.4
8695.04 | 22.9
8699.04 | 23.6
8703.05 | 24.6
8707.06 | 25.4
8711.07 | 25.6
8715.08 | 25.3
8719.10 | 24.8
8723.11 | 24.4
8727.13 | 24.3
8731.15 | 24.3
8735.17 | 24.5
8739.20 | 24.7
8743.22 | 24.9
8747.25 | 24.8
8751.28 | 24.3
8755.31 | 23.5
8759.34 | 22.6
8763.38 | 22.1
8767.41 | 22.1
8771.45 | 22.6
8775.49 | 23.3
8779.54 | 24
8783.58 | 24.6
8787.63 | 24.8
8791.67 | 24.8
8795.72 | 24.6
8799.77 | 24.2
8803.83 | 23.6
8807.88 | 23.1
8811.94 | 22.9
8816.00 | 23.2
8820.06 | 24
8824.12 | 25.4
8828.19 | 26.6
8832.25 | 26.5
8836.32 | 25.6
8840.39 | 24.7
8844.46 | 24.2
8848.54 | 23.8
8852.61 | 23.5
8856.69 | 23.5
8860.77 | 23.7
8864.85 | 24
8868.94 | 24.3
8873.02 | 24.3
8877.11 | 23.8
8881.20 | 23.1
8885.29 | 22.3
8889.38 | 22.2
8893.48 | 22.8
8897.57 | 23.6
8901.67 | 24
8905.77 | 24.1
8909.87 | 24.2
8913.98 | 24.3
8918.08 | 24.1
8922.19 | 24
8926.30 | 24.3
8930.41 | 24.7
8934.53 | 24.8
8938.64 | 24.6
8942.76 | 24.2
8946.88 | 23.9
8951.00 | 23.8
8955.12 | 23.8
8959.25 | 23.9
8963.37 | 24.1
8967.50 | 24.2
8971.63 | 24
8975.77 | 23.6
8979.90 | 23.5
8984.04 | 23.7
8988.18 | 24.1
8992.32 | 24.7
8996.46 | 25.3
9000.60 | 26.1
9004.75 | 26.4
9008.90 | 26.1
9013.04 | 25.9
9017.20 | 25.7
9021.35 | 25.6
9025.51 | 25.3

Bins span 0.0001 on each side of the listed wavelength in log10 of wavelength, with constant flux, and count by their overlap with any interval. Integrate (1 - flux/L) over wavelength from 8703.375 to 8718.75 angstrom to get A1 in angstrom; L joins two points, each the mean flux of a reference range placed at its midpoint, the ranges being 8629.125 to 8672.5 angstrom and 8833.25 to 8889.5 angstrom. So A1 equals -0.8 angstrom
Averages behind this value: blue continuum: 24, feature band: 25.3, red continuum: 23.9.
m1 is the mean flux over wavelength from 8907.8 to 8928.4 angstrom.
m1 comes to 24.2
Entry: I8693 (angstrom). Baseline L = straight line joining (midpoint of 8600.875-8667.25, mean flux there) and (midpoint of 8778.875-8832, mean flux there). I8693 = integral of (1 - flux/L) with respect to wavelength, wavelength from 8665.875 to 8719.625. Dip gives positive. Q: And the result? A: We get 1.5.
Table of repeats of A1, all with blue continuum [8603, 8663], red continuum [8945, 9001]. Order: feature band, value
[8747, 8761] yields 0.4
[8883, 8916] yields 1.1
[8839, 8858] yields 0.3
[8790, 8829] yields 0.4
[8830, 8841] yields -0.6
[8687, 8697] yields 0.8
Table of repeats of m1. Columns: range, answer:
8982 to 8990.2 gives 23.9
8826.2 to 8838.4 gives 26.2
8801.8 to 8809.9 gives 23.4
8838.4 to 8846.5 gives 24.4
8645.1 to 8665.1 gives 24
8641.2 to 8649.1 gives 24.4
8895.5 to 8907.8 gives 23.9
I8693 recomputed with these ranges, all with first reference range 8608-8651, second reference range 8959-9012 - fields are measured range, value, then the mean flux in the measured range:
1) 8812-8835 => -0.22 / 25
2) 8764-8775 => 1.02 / 22.5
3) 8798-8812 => 0.69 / 23.5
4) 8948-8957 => 0.31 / 23.8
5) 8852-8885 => 1.33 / 23.7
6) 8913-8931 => 0.31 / 24.3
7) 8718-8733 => 0.20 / 24.4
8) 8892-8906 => 0.62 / 23.6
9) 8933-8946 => 0.11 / 24.5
